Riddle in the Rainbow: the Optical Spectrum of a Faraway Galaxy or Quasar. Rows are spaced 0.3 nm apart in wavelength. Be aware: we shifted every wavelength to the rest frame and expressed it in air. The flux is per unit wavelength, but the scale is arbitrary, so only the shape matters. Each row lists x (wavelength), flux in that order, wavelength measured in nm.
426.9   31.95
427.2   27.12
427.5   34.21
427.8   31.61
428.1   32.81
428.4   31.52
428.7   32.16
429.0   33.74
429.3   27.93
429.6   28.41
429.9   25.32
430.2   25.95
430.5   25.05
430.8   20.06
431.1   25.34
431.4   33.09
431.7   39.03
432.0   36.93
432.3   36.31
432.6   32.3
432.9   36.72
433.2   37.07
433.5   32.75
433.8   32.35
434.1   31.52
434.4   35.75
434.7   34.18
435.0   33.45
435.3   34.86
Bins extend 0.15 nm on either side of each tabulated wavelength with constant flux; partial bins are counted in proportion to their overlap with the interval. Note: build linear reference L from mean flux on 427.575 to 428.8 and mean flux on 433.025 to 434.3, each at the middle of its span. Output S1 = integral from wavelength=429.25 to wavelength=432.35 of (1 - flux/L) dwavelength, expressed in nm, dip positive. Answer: 0.34 nm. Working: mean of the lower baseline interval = 32.2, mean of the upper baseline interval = 33.6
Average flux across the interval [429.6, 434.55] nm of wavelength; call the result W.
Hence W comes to 31.5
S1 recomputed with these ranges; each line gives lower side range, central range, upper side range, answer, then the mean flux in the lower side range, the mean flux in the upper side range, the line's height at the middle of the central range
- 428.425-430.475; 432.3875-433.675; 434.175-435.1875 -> -0.09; 28.8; 34.3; 32.5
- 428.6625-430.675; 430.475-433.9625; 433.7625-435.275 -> -0.16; 28.1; 33.6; 31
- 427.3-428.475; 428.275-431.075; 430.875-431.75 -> 0.34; 32.4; 30.7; 31.5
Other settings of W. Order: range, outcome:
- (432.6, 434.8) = 34.2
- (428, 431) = 28.2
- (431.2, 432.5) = 35.8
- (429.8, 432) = 28.4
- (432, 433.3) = 35.7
